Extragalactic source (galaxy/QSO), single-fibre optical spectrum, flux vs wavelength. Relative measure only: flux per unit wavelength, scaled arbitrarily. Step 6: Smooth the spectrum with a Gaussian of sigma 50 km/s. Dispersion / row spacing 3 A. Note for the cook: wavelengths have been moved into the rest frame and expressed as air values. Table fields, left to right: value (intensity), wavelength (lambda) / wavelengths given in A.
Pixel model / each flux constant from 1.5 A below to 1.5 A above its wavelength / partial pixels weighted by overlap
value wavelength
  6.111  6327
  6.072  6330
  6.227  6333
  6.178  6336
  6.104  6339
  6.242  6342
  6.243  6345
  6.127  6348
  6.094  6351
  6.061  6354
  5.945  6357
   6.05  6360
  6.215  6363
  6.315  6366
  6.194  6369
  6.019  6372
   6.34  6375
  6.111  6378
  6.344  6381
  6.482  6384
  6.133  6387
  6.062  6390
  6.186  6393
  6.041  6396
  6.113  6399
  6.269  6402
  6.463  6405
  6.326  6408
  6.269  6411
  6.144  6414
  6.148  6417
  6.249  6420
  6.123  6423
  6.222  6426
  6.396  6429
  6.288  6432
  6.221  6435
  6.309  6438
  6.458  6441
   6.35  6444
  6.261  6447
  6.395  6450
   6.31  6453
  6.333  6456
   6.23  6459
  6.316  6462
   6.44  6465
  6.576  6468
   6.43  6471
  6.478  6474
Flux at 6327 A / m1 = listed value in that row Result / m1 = 6.111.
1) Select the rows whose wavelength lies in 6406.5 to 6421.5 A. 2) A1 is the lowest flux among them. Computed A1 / 6.144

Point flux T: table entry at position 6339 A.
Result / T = 6.104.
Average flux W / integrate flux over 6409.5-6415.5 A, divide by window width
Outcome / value 6.21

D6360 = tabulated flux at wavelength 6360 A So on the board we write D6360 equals 6.05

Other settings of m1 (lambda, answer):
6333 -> 6.227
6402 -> 6.269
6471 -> 6.43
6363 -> 6.215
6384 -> 6.482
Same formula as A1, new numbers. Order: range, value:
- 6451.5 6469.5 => 6.23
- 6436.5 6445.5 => 6.309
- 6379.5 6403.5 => 6.041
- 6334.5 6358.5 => 5.945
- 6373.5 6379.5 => 6.111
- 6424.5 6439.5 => 6.221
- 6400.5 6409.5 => 6.269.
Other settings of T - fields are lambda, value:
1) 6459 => 6.23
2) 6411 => 6.269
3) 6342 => 6.242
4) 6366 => 6.315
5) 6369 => 6.194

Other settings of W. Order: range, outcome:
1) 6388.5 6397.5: 6.1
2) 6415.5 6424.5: 6.17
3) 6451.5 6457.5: 6.32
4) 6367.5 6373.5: 6.11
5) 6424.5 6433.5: 6.3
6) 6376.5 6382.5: 6.23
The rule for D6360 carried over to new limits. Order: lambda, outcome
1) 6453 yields 6.31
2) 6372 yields 6.019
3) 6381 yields 6.344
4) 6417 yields 6.148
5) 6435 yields 6.221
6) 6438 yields 6.309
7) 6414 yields 6.144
